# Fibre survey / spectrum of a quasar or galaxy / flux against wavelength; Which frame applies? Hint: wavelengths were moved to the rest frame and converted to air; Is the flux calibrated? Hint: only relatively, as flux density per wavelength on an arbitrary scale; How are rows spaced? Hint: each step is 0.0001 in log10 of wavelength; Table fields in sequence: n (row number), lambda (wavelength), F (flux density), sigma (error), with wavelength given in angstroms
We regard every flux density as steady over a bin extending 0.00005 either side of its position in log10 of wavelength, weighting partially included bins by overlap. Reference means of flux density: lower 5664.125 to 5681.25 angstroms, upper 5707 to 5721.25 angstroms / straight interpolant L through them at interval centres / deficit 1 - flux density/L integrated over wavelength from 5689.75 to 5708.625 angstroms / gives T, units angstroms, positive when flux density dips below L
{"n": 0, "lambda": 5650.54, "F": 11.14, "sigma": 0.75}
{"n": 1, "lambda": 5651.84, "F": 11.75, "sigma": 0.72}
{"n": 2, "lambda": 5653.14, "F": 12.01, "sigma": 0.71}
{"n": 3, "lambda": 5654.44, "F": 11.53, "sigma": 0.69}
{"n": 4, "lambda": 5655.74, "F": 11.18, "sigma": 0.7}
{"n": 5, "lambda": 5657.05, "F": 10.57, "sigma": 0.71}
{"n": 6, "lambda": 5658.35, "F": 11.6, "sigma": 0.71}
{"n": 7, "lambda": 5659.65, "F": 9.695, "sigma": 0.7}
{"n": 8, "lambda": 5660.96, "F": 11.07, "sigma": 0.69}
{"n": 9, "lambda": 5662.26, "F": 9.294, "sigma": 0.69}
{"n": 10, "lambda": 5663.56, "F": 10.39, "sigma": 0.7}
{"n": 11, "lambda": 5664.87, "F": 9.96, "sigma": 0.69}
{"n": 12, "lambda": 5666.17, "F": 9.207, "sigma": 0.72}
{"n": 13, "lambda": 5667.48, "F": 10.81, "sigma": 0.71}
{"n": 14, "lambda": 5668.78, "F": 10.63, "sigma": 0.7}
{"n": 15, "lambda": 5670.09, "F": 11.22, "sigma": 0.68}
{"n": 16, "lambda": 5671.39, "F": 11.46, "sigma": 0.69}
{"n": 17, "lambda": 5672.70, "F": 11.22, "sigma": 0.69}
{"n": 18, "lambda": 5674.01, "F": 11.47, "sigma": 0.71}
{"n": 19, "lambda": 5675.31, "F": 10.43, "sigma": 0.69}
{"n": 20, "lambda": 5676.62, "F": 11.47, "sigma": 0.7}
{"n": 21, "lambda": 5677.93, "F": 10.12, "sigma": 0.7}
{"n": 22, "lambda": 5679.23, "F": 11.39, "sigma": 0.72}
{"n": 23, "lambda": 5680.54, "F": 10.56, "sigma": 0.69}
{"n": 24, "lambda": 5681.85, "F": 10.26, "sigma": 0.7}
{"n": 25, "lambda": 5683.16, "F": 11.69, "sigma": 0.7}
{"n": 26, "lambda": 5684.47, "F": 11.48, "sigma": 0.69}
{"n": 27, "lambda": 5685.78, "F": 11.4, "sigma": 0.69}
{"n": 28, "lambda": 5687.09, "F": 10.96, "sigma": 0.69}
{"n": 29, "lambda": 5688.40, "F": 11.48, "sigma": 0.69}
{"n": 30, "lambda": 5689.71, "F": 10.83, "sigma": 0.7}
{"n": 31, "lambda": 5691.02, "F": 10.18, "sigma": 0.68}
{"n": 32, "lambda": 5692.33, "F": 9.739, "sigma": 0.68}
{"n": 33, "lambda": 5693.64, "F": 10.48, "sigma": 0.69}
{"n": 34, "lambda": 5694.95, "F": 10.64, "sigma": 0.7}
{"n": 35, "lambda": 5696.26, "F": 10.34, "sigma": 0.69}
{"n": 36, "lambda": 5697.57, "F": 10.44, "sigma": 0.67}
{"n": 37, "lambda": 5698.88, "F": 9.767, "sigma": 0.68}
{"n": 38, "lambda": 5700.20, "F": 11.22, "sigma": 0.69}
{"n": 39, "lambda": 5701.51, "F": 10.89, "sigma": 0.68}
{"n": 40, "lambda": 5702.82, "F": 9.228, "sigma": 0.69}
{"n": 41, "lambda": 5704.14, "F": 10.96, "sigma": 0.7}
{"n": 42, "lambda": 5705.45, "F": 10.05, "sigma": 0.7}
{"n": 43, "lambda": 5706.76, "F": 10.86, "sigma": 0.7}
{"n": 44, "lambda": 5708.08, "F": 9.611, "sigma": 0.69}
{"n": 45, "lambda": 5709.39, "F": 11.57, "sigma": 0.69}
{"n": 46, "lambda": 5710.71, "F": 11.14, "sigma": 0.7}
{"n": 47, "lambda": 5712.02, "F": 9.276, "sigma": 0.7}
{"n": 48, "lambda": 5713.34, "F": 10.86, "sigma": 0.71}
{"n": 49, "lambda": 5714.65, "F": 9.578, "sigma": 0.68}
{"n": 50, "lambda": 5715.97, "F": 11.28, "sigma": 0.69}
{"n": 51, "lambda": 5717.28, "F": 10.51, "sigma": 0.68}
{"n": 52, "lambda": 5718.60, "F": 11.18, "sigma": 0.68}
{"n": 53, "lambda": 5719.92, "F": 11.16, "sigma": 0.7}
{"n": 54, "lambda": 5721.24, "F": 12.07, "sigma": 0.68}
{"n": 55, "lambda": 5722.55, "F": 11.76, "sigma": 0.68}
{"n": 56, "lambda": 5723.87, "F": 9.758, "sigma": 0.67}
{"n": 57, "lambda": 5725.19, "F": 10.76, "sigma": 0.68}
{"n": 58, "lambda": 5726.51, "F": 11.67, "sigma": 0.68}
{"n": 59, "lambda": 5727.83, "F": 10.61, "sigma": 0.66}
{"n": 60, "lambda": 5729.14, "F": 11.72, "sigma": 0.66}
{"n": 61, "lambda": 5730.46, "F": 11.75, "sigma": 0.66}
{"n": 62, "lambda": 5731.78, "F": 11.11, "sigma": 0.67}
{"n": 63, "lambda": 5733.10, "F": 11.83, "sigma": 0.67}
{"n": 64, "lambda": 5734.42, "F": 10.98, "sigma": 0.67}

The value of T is 0.7 angstroms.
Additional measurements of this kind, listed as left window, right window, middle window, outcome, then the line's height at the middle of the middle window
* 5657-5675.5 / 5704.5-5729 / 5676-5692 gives -0.4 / 10.7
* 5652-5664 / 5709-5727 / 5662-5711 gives 0.9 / 10.9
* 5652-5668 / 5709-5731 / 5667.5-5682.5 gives -0.3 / 10.7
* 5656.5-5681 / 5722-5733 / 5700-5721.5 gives 0.8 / 11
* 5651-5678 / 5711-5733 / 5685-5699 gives 0.4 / 10.9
